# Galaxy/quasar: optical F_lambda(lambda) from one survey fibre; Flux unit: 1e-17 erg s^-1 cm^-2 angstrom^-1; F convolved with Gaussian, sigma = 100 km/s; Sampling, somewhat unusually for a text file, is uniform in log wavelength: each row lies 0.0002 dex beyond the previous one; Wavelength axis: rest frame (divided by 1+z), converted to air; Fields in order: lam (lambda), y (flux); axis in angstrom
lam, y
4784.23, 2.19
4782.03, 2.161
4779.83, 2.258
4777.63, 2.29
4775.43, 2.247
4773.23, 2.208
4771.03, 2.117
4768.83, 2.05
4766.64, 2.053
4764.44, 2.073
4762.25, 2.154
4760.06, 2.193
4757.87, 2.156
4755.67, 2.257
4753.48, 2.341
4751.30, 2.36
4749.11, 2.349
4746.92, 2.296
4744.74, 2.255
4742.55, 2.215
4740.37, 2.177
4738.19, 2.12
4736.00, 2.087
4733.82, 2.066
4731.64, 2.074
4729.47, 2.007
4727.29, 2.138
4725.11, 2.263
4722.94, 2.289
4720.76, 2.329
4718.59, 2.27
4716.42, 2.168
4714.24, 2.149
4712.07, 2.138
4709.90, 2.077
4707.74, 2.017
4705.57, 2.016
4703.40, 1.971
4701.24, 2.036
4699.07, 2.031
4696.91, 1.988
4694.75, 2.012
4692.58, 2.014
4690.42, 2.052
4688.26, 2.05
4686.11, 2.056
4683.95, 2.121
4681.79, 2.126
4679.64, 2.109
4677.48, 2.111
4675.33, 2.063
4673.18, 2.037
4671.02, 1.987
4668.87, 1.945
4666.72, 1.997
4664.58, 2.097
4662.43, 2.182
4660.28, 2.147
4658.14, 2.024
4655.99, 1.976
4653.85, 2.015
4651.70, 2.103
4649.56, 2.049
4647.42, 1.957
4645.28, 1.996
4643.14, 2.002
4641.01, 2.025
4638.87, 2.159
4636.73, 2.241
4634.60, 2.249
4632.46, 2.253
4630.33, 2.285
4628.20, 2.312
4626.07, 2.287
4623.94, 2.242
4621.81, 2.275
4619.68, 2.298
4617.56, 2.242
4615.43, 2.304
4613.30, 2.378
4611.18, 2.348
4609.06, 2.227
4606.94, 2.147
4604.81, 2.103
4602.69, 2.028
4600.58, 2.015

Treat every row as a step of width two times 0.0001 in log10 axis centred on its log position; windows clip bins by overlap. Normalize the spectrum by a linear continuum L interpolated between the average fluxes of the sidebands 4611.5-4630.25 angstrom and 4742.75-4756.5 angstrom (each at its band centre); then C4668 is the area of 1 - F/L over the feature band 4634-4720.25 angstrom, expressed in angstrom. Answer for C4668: 8.6 angstrom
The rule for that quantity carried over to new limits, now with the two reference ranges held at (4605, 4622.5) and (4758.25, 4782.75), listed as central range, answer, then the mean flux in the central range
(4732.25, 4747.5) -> 0.1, 2.17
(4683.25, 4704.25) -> 1.7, 2.03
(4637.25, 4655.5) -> 1.7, 2.04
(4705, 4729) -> 0.3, 2.17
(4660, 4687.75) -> 1.9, 2.07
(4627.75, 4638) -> 0.0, 2.26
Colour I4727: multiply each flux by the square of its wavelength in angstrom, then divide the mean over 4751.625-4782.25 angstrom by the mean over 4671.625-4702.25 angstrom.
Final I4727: 1.10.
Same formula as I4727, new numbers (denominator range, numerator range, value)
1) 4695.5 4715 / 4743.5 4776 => 1.10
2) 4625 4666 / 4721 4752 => 1.07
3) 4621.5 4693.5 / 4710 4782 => 1.08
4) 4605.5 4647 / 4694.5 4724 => 0.99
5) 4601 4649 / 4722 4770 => 1.05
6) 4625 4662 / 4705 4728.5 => 1.06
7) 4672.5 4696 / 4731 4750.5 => 1.08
